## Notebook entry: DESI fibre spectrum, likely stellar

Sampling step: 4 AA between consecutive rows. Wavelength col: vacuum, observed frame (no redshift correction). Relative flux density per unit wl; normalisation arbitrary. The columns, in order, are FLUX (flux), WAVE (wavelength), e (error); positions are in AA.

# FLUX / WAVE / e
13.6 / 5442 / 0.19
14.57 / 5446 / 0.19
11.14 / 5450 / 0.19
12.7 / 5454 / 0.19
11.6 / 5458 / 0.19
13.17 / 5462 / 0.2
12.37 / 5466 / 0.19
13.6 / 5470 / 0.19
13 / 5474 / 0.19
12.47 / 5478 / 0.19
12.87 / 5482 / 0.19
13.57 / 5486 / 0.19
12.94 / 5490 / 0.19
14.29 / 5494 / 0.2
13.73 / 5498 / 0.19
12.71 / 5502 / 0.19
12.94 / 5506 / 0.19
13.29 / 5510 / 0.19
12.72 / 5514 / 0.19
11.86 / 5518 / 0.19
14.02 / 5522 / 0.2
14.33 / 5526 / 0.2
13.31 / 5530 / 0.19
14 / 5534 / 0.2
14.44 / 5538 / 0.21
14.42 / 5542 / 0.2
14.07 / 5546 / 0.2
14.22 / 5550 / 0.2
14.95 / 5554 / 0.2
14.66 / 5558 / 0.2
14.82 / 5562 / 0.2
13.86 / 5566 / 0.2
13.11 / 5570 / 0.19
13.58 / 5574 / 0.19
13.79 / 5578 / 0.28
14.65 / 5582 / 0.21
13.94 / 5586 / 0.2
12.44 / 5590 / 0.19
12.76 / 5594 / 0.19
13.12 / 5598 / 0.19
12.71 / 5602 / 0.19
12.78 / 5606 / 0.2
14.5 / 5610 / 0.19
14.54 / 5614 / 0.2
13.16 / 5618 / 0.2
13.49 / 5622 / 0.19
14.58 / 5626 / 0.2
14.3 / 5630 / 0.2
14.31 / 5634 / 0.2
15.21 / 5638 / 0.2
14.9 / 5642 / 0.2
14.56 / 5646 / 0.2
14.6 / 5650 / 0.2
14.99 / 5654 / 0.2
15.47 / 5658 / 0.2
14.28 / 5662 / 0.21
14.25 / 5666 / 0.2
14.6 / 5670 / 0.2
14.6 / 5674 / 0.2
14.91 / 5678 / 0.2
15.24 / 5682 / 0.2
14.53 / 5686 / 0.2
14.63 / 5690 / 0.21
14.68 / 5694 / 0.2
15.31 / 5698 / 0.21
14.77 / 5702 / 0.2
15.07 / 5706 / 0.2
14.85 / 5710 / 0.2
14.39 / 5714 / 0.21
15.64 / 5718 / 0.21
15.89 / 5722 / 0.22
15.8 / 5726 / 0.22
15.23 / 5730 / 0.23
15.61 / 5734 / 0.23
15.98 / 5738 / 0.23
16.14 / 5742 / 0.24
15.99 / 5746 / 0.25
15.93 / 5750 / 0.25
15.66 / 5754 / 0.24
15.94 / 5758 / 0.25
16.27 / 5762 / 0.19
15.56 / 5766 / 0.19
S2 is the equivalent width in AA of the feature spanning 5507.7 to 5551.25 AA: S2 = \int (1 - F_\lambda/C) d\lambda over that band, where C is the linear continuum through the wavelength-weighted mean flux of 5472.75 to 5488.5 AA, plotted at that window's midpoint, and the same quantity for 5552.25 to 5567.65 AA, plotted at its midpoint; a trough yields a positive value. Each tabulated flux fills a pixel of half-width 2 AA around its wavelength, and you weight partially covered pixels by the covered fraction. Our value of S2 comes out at 0.9 AA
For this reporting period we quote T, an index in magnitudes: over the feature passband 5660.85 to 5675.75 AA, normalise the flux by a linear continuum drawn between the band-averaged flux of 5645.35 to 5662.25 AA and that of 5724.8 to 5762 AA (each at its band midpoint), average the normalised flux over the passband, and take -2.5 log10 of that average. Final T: 0.04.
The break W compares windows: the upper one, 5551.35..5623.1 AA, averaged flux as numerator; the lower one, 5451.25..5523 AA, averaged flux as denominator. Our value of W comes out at 1.06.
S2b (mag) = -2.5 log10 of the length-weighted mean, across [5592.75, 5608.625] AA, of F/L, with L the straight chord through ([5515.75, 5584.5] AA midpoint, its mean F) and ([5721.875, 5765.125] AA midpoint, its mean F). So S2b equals 0.125 mag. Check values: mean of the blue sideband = 14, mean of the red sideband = 15.8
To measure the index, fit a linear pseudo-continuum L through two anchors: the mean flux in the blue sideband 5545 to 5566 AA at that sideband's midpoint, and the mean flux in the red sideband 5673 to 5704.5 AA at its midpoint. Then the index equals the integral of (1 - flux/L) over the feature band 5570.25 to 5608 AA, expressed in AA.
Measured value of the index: 3.33 AA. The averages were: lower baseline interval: 14.5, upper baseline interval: 14.8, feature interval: 13.3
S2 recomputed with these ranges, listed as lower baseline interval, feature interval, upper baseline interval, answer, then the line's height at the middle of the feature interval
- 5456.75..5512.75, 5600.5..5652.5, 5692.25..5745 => 1.1 AA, 14.4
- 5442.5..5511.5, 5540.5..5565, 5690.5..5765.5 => -1.3 AA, 13.8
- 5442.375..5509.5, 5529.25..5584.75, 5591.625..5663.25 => -2.3 AA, 13.6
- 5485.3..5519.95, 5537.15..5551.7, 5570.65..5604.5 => -1.2 AA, 13.2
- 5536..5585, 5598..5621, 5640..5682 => 1.5 AA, 14.5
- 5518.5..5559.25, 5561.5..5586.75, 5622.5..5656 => 0.7 AA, 14.3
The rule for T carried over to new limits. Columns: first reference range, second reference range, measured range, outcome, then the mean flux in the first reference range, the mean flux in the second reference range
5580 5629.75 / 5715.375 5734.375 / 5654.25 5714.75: 0.01 mag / 13.6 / 15.6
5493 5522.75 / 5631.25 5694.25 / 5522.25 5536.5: -0.05 mag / 13.1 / 14.7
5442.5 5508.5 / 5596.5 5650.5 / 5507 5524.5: 0.02 mag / 13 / 14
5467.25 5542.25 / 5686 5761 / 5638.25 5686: 0.00 mag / 13.4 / 15.4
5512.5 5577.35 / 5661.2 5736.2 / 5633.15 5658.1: -0.02 mag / 13.9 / 15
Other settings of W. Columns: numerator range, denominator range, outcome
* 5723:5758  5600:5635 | 1.14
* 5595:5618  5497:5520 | 1.05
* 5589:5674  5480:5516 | 1.07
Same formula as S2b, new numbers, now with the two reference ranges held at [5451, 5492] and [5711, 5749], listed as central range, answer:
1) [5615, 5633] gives 0.039 mag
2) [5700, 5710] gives 0.032 mag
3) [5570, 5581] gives 0.020 mag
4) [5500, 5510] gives 0.020 mag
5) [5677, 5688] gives 0.015 mag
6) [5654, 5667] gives 0.008 mag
